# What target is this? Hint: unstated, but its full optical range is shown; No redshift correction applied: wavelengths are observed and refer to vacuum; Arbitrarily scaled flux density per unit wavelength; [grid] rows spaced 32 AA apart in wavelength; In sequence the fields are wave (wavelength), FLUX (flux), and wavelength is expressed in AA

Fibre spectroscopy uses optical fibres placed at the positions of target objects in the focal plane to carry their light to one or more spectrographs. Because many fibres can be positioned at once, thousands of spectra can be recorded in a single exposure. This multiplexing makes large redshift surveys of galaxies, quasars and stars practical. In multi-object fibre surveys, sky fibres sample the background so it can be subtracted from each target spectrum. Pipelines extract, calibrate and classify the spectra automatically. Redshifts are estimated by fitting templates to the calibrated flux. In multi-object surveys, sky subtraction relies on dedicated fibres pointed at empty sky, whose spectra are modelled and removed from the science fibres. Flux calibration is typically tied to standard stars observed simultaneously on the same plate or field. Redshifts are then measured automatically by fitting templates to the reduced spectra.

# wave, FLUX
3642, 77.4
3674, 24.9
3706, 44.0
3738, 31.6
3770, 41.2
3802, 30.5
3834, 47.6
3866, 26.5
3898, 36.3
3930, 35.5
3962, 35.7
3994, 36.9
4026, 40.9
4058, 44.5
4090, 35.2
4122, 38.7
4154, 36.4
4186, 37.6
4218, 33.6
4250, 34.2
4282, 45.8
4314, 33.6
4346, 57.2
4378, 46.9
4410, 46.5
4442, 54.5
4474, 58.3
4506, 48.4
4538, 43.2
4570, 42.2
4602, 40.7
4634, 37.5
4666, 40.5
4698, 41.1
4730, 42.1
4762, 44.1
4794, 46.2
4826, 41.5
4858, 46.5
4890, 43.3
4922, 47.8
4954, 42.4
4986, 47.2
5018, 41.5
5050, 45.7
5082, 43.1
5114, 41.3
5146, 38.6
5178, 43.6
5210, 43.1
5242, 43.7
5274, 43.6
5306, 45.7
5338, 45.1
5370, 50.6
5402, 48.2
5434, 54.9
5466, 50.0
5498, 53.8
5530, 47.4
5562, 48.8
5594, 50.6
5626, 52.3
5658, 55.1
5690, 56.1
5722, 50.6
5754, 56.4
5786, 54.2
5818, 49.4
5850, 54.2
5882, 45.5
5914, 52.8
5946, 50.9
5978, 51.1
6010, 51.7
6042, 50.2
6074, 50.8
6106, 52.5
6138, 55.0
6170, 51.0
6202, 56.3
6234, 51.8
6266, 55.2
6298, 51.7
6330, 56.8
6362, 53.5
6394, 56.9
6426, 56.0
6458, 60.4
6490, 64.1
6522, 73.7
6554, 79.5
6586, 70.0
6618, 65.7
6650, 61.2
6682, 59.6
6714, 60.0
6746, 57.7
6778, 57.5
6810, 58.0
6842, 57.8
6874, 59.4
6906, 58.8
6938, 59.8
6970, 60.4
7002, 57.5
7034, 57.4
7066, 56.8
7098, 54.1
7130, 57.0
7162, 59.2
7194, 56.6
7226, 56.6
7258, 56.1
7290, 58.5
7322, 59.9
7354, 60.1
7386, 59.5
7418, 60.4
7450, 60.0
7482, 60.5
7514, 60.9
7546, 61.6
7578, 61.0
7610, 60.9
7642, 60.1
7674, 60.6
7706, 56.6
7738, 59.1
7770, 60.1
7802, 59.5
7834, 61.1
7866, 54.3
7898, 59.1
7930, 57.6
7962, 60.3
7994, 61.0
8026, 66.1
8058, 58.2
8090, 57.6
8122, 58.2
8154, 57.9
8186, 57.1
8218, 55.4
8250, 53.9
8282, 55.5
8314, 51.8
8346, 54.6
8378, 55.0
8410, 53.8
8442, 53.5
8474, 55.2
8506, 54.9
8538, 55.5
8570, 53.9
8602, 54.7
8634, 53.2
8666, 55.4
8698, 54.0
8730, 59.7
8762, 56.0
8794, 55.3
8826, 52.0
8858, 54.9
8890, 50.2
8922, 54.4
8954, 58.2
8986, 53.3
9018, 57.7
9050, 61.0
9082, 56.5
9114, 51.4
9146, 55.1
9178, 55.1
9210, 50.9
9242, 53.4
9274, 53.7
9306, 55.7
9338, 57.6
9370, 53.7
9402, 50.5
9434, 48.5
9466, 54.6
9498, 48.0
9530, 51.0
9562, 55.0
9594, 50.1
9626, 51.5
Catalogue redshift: 1.34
